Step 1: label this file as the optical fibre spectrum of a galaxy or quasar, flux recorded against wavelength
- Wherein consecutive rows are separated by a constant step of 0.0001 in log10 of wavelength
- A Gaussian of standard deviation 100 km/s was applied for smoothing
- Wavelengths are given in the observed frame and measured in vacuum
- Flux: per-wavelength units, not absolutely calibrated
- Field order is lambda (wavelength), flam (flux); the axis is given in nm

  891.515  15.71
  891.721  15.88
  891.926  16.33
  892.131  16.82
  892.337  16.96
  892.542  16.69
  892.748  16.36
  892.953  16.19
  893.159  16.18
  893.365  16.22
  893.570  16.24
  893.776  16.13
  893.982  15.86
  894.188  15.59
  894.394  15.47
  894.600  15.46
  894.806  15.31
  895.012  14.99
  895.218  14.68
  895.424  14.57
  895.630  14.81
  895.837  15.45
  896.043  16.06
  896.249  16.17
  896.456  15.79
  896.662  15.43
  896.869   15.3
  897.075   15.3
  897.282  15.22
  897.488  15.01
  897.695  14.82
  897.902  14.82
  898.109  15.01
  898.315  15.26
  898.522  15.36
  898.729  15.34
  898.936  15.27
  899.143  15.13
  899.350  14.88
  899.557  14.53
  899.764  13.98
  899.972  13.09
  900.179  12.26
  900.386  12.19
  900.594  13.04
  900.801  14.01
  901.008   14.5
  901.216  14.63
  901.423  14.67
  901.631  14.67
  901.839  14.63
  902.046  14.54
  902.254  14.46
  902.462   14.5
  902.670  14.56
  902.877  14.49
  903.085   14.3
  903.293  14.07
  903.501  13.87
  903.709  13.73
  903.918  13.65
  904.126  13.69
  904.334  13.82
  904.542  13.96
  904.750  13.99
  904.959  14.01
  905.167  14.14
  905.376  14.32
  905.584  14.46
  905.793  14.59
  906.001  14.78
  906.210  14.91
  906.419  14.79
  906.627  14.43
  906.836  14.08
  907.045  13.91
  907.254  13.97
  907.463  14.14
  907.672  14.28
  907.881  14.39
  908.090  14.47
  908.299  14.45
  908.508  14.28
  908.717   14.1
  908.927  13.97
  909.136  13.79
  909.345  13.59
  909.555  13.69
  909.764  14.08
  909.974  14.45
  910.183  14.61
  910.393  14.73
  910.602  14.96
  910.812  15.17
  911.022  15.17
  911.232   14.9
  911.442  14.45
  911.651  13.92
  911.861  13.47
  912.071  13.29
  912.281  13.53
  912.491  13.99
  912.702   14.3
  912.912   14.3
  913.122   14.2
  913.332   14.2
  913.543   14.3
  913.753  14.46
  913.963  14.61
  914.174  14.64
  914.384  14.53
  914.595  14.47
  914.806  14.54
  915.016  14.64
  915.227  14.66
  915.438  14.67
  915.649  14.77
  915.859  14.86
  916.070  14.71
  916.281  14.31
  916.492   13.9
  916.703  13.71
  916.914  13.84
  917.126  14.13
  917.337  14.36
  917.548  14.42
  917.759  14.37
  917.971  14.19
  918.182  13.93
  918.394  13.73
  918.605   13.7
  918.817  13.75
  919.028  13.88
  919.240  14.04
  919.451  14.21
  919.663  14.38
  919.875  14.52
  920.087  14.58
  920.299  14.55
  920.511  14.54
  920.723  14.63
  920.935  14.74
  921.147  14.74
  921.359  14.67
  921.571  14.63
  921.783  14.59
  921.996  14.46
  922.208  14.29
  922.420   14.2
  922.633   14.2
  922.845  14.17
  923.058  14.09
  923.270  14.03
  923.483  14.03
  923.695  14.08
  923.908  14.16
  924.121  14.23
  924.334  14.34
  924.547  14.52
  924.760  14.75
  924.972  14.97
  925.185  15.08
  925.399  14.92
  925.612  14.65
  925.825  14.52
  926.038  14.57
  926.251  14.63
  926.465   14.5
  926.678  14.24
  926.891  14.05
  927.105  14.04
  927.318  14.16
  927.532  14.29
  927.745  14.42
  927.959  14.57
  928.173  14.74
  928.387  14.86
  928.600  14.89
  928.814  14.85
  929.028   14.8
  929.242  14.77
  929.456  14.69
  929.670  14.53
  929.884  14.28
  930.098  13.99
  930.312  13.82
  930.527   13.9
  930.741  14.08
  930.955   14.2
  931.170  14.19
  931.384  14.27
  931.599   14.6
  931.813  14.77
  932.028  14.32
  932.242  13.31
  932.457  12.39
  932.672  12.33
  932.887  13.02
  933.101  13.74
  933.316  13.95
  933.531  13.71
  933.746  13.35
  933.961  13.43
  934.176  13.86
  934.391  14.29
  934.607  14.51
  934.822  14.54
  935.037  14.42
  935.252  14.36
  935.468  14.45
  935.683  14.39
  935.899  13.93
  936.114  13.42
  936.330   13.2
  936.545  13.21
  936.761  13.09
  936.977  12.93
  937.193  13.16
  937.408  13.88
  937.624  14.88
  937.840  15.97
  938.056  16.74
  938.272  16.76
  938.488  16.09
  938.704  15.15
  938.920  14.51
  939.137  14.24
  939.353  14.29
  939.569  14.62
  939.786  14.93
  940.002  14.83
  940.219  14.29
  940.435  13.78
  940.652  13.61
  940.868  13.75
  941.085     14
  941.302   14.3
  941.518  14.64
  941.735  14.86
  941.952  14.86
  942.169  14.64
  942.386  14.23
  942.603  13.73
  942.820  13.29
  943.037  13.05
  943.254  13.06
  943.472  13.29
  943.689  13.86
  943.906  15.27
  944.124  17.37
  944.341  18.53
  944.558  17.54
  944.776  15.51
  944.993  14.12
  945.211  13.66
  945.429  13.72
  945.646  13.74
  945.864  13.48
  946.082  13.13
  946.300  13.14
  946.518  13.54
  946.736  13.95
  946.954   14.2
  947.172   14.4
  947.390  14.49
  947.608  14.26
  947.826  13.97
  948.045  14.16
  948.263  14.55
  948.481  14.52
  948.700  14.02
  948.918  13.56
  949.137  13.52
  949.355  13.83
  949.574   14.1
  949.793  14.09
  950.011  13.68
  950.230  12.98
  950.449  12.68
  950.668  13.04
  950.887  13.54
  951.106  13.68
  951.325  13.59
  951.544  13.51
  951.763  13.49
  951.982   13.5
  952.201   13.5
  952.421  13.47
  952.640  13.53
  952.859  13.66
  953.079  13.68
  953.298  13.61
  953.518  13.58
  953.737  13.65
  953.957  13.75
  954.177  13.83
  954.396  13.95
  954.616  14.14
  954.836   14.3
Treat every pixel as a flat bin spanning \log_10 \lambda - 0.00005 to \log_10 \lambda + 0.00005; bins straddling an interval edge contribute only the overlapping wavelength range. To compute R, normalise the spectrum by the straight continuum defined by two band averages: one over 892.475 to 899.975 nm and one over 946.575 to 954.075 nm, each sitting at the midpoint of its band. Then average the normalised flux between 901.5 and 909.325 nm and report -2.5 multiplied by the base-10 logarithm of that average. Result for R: 0.06 mag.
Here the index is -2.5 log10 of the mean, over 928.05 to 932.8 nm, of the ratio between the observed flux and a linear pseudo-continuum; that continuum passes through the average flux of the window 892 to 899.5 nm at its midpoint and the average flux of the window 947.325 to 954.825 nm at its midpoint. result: 0.02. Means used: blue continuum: 15.6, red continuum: 13.7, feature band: 14.2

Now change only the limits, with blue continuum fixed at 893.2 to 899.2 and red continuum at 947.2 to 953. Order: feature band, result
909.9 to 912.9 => 0.043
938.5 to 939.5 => -0.047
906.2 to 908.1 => 0.056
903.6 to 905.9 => 0.082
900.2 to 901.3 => 0.128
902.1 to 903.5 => 0.061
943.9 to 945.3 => -0.158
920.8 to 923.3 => 0.013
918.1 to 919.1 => 0.069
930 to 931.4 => 0.022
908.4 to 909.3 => 0.074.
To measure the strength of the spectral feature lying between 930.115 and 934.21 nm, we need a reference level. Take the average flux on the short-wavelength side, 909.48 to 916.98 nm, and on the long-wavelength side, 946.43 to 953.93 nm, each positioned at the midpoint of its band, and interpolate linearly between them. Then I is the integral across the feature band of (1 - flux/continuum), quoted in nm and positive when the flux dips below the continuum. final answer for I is 0.09 nm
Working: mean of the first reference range 14.4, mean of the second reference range 13.8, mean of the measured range 13.8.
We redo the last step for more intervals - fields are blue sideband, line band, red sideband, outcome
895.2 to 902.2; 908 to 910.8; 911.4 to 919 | 0.02 nm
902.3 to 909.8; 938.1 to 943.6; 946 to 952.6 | -0.22 nm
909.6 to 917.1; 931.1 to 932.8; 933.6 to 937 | 0.02 nm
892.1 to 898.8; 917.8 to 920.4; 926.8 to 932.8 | 0.09 nm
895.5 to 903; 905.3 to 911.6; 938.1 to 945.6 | 0.13 nm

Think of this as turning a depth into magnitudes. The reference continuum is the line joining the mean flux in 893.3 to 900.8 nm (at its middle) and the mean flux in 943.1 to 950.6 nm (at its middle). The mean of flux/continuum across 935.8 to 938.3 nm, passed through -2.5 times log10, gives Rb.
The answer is 0.01 mag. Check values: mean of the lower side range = 15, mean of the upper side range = 14.2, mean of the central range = 14.2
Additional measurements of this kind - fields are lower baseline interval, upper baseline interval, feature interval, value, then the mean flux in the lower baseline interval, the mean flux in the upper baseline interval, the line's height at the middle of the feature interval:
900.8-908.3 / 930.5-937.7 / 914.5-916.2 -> -0.04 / 14.3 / 13.8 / 14.1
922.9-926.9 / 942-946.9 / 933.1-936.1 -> 0.03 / 14.4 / 14.4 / 14.4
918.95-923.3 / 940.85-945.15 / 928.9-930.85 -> 0.01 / 14.4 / 14.7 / 14.5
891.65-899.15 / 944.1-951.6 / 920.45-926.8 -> 0.03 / 15.6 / 14.1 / 14.8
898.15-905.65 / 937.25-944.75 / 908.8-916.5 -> 0.00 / 14.2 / 14.8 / 14.4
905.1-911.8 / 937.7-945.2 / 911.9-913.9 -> 0.03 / 14.4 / 14.8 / 14.4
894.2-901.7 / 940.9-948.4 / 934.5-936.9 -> 0.04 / 14.8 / 14.4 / 14.4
